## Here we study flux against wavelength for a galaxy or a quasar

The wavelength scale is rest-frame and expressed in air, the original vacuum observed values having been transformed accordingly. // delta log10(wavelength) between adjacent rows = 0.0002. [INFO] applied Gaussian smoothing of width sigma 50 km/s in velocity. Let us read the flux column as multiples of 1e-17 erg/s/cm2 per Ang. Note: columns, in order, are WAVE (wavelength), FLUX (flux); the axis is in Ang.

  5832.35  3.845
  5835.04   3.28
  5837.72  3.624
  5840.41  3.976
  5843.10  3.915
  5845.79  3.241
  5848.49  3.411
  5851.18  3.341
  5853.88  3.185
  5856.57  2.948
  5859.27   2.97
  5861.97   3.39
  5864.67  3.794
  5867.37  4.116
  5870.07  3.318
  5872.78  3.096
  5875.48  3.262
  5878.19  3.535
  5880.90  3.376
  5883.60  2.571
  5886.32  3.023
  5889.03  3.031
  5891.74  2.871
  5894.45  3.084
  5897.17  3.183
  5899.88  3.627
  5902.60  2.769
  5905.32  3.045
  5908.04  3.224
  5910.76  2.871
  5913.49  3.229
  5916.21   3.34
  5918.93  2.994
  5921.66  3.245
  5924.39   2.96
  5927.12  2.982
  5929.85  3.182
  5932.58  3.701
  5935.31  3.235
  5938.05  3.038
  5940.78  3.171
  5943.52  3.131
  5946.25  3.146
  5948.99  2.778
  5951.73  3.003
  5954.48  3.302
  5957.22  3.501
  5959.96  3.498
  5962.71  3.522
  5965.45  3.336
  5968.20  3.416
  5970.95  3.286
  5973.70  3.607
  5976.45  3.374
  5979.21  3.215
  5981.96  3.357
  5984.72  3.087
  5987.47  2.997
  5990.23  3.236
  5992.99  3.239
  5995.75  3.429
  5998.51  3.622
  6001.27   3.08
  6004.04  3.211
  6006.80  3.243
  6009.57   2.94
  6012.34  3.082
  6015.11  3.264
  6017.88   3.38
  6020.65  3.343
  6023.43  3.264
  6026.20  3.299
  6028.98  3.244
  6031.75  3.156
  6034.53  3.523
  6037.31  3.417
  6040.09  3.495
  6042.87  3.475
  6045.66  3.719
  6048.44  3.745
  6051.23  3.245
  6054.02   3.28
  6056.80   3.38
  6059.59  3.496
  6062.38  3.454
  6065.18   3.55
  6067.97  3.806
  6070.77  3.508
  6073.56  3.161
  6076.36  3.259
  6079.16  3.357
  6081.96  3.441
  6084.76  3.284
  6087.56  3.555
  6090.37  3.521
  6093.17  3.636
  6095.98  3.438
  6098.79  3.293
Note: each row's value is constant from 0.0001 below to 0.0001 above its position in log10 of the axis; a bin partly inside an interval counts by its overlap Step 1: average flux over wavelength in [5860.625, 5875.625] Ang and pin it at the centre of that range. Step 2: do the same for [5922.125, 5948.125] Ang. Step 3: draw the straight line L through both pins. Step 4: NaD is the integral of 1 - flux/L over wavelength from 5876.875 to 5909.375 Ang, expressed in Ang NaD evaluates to 2.6 Ang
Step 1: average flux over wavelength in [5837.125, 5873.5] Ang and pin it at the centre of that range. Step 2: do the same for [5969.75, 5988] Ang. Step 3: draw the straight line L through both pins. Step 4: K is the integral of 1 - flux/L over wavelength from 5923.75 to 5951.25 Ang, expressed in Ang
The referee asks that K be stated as 1.7 Ang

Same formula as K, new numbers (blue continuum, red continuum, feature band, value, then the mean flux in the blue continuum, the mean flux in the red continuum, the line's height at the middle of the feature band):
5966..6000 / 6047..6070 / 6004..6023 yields 1.0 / 3.32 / 3.5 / 3.39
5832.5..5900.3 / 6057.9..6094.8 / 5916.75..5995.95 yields 3.5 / 3.33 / 3.46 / 3.39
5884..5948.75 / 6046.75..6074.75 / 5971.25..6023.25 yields 0.8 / 3.12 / 3.47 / 3.31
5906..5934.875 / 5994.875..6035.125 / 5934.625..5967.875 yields -0.3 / 3.17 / 3.27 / 3.2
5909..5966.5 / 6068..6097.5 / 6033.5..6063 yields -0.9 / 3.2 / 3.43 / 3.38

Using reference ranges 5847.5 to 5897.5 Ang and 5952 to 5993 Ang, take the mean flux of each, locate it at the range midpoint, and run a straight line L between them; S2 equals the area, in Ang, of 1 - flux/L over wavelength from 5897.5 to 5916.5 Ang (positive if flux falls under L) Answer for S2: 0.7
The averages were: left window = 3.24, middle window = 3.15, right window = 3.33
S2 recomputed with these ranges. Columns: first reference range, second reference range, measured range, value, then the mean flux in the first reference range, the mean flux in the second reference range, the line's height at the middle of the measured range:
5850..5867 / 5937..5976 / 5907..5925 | 0.89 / 3.32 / 3.27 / 3.29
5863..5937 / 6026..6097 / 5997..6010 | 0.45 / 3.21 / 3.44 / 3.36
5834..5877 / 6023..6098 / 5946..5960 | 1.02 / 3.43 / 3.43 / 3.43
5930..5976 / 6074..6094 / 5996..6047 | 0.54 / 3.29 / 3.42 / 3.36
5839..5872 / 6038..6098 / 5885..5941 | 5.31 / 3.46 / 3.46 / 3.46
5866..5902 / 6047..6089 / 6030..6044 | -0.03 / 3.23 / 3.44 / 3.4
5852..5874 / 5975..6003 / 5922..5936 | 0.39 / 3.35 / 3.26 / 3.31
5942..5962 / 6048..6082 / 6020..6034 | 0.33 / 3.2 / 3.43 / 3.35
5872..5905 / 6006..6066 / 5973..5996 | 0.08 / 3.12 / 3.36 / 3.28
